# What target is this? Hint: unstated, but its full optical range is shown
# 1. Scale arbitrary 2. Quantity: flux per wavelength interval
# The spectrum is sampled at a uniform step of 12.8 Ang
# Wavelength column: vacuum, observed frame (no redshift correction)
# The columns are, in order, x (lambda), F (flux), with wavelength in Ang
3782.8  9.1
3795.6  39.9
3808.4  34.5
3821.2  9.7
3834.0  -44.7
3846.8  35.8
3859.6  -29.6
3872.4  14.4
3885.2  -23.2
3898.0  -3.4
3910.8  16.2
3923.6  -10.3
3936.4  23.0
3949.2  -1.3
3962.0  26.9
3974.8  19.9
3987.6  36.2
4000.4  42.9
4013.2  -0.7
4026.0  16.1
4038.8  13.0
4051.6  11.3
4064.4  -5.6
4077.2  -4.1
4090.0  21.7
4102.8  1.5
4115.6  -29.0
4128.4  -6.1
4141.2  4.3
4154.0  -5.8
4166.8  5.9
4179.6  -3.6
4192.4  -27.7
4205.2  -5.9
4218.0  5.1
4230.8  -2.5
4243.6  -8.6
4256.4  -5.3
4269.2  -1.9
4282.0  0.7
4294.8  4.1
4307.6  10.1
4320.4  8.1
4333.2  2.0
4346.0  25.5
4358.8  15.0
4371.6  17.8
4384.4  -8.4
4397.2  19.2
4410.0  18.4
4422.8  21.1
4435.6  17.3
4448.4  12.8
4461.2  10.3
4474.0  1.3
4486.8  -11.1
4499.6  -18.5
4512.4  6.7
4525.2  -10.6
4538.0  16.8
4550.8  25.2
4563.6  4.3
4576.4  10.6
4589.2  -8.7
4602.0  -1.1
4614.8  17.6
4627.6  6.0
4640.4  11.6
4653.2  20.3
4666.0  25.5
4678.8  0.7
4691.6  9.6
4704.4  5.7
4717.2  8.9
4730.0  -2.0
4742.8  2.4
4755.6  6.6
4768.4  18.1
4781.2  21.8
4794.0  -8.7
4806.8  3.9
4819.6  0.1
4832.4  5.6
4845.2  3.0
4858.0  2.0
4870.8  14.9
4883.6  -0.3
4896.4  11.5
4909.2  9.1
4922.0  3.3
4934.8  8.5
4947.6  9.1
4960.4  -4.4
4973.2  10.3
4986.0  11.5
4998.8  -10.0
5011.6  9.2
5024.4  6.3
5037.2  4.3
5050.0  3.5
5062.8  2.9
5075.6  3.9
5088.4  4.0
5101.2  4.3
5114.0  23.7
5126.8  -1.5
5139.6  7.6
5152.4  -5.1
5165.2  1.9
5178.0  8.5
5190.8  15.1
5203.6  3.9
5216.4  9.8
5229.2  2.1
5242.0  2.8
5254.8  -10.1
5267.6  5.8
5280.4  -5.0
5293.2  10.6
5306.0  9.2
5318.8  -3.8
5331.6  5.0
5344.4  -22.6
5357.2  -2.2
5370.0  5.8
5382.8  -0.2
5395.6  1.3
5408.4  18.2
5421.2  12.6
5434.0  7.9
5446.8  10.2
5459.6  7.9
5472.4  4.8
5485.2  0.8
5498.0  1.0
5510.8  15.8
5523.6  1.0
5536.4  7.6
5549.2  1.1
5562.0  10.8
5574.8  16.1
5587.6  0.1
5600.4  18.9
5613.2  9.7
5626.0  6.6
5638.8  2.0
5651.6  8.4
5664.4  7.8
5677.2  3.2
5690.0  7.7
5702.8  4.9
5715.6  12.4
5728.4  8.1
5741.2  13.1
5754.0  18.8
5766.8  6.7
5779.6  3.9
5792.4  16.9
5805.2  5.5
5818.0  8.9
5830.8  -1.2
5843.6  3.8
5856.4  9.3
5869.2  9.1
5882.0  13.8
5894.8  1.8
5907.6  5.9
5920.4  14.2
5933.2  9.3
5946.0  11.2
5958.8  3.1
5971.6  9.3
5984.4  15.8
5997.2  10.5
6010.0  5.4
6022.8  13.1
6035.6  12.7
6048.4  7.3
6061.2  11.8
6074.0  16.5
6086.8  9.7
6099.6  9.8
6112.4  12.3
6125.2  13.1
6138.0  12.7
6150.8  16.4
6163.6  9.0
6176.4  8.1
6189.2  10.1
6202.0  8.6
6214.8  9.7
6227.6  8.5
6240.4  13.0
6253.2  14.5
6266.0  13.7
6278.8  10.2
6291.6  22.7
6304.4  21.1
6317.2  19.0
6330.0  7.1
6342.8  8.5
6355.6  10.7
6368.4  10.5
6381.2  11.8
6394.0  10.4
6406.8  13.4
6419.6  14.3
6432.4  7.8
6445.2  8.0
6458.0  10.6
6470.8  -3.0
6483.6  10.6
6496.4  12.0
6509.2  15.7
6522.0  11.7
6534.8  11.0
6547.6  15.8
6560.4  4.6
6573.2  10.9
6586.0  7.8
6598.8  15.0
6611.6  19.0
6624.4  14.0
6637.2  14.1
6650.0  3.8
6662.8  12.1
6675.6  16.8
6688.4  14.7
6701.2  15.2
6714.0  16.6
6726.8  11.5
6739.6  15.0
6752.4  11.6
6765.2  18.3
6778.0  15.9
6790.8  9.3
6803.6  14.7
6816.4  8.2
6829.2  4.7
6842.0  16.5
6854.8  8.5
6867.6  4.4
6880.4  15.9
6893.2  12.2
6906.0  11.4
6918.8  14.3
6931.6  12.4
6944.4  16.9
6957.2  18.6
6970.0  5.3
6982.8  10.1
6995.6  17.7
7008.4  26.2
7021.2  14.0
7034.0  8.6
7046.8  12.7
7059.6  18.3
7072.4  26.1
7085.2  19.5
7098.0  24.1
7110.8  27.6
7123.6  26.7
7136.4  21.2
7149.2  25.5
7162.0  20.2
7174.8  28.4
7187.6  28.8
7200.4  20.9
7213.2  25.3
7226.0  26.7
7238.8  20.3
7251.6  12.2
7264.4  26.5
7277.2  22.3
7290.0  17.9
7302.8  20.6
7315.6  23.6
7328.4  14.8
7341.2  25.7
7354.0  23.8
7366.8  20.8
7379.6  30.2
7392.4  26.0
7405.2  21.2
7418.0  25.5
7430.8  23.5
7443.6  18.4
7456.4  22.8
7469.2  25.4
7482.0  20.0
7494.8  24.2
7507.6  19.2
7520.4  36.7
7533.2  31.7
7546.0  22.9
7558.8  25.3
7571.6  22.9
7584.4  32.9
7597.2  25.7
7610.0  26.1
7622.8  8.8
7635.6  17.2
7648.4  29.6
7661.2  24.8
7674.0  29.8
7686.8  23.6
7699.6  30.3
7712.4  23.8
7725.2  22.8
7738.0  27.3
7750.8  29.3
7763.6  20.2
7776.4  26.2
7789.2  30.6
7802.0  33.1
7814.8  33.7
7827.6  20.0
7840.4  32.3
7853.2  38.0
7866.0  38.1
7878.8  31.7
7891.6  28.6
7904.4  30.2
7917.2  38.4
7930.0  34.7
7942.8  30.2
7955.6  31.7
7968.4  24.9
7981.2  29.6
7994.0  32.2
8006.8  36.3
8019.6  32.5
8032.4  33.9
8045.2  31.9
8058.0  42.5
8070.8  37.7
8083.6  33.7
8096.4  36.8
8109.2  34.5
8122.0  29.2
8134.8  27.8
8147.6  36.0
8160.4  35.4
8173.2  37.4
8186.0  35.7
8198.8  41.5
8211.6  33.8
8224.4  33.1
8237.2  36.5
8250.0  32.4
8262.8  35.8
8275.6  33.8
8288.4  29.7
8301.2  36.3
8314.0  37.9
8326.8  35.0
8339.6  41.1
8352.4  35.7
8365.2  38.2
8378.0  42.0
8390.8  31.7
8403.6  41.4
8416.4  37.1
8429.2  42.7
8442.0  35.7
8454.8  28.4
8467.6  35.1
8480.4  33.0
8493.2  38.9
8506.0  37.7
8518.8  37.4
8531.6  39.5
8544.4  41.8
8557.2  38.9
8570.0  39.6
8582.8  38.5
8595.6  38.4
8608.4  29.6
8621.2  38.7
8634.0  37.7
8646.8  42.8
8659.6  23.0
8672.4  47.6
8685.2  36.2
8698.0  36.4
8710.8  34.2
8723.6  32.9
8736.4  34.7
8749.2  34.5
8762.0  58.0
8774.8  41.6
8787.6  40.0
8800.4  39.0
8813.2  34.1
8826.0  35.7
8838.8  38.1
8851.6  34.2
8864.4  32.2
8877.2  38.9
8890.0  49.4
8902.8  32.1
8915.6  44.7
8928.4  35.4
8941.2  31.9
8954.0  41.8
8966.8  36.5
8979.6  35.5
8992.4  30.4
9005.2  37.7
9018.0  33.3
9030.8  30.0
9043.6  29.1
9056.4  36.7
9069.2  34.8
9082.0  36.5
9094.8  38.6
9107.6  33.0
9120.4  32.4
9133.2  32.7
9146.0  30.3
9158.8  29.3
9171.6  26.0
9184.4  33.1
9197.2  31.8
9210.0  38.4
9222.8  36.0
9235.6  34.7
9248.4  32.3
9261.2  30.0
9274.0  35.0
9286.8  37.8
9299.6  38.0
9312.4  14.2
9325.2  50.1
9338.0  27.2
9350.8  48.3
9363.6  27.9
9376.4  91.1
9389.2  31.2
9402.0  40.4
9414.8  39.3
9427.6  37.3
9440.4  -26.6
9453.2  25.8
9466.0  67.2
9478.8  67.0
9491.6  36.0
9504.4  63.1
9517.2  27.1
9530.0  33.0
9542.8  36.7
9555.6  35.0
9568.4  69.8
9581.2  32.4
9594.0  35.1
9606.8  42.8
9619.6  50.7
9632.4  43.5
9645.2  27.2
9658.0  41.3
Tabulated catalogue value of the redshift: 0.77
